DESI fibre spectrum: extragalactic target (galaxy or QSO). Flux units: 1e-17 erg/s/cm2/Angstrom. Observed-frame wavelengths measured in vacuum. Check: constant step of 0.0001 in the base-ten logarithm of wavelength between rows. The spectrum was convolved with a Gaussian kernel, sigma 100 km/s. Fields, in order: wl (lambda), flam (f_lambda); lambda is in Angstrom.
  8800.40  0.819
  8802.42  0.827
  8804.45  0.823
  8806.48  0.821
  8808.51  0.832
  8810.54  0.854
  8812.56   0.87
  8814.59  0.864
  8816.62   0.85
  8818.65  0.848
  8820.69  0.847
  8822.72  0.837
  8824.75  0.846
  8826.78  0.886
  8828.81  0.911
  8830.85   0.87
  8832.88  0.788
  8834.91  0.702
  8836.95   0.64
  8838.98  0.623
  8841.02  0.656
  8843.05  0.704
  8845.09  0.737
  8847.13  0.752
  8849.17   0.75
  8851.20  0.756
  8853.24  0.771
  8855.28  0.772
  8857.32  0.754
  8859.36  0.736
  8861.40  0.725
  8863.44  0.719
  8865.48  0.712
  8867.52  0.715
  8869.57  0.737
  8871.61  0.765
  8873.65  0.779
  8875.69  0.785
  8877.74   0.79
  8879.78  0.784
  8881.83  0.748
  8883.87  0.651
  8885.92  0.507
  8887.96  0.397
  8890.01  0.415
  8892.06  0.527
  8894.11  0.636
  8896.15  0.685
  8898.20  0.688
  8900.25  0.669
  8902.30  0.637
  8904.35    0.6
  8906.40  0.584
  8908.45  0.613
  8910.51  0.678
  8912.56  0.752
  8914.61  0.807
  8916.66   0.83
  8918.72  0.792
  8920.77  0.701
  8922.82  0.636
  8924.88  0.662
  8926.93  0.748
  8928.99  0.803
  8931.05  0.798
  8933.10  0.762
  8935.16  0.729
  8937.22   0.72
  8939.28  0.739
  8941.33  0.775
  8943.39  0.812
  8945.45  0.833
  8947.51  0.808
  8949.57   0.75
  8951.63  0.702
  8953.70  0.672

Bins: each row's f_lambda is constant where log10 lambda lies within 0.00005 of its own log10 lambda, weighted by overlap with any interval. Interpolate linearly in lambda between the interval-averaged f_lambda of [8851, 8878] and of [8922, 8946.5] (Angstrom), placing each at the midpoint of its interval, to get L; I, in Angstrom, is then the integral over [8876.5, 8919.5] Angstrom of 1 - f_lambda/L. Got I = 5.4 Angstrom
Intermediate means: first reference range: 0.75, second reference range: 0.752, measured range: 0.656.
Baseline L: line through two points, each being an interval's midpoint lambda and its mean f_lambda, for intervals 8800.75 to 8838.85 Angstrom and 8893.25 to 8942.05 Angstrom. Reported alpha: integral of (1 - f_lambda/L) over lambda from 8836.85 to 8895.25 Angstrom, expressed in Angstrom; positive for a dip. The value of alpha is 5.99 Angstrom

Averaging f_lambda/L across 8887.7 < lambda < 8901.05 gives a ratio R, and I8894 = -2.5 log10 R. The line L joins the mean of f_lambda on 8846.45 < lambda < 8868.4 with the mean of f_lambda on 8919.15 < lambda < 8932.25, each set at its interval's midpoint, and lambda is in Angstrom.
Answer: 0.25 mag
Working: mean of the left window 0.742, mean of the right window 0.729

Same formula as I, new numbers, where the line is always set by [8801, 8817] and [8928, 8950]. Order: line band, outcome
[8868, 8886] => 1.5 Angstrom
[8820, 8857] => 2.6 Angstrom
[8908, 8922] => 0.8 Angstrom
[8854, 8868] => 1.4 Angstrom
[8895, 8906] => 2.0 Angstrom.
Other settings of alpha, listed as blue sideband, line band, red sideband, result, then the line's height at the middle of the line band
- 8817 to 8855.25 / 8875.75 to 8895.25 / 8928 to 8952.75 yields 3.95 Angstrom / 0.772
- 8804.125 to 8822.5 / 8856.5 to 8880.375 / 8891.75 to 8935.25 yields 0.48 Angstrom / 0.765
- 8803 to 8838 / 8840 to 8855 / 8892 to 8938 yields 1.09 Angstrom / 0.792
